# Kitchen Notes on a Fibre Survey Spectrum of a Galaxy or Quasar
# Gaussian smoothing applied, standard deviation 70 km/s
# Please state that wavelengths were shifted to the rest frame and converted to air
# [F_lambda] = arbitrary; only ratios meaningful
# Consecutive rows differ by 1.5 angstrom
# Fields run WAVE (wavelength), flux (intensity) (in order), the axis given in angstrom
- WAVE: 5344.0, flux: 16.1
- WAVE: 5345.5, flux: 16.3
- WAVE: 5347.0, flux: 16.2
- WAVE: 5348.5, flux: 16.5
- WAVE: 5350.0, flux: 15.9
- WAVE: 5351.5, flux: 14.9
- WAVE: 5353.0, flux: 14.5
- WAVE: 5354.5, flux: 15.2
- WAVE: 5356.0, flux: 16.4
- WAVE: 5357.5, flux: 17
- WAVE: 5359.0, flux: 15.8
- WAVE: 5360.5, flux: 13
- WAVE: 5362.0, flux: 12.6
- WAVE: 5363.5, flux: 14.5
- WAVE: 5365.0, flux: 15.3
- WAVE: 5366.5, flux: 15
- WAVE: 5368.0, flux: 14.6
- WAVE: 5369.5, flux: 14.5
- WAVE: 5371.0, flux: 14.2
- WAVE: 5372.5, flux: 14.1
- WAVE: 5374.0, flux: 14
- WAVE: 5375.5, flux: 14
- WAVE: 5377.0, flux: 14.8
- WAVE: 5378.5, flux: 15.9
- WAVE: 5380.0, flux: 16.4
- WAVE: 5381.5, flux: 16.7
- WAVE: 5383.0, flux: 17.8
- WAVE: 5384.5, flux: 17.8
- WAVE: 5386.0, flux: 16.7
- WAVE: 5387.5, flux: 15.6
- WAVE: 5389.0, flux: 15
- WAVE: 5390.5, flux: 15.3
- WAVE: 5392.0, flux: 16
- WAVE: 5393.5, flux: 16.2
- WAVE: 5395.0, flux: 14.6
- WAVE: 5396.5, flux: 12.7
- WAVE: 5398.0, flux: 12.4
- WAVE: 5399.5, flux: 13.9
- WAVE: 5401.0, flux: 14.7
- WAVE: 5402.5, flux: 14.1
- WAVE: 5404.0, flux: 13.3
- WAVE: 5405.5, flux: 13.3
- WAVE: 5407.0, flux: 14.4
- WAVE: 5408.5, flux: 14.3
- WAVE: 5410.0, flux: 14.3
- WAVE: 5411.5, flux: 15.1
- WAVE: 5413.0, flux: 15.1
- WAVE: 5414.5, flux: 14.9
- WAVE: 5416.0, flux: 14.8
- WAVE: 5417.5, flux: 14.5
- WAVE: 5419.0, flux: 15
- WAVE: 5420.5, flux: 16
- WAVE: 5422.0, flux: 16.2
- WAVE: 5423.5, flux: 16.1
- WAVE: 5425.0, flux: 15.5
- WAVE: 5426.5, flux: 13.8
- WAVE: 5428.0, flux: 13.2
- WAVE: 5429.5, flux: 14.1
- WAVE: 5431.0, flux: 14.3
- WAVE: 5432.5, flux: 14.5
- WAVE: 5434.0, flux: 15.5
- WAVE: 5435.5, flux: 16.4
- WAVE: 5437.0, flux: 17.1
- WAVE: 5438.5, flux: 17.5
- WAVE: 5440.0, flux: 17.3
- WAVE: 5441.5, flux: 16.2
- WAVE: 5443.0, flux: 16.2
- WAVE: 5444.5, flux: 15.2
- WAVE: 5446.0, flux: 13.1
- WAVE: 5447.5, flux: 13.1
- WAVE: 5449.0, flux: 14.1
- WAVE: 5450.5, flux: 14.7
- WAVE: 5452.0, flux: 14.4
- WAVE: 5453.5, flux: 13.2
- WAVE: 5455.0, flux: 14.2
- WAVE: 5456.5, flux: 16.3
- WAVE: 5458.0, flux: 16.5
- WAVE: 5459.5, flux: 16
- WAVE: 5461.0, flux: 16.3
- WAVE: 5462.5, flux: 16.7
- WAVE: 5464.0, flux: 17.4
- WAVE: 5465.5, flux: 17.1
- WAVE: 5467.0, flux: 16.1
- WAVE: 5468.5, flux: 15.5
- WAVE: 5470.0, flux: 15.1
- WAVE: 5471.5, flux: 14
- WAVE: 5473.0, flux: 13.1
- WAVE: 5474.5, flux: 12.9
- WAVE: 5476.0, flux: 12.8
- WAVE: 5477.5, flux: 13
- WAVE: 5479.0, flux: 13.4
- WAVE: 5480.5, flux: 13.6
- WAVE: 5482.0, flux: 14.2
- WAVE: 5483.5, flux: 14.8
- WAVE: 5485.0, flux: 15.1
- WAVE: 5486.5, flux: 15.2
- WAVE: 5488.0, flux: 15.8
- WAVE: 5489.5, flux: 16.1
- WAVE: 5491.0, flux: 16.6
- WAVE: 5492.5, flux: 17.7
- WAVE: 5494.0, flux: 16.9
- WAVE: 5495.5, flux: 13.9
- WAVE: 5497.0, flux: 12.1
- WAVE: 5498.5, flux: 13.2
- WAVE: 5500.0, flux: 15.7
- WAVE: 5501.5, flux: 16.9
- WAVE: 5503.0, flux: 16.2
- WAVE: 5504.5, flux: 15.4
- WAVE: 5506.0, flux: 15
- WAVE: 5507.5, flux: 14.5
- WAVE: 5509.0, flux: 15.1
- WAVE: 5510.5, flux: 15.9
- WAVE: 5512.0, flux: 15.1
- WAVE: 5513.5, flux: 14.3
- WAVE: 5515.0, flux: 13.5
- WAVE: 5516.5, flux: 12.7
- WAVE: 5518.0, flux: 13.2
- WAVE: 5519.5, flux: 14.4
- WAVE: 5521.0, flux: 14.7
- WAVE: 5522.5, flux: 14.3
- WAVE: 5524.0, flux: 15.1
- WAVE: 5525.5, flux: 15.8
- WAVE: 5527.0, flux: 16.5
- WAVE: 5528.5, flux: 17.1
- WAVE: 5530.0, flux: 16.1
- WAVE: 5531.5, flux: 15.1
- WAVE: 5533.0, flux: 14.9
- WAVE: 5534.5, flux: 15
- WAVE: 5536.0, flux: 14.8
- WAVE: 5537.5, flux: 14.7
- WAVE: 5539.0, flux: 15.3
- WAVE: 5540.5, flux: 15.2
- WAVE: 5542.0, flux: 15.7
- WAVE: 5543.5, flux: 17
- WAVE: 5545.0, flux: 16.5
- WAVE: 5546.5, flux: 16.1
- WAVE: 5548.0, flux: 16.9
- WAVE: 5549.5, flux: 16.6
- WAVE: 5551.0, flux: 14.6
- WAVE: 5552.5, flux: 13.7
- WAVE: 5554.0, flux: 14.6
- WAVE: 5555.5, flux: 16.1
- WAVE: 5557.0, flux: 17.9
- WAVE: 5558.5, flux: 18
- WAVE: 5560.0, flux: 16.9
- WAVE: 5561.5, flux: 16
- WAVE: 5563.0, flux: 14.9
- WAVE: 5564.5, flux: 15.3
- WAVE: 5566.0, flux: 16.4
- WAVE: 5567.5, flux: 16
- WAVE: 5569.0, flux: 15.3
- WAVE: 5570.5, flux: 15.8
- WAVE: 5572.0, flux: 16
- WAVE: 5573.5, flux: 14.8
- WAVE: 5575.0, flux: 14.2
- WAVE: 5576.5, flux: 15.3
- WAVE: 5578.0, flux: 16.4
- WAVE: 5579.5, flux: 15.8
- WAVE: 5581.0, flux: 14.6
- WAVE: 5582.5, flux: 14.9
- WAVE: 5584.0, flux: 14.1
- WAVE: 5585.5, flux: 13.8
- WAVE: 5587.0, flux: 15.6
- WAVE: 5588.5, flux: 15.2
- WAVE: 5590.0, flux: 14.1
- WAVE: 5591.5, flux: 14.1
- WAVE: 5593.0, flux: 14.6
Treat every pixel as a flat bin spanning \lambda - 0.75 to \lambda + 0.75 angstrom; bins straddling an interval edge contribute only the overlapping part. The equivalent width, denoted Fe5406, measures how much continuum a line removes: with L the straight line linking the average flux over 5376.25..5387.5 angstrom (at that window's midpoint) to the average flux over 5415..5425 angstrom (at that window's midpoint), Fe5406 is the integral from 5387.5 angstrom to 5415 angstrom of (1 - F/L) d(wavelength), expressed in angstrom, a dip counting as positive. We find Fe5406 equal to 2.61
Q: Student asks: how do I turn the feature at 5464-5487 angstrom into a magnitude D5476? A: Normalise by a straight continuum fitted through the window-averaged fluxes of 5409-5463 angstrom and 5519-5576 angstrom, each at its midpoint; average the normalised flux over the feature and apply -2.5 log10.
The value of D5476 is 0.06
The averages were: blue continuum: 15.2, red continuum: 15.6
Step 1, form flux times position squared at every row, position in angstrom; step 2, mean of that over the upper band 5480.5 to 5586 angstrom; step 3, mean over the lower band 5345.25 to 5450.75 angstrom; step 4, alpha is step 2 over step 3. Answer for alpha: 1.07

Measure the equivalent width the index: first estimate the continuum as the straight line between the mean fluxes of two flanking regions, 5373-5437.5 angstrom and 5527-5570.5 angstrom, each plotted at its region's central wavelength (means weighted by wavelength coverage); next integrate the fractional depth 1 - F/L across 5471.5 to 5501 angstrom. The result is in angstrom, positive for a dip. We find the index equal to 1.8 angstrom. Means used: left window 15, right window 15.8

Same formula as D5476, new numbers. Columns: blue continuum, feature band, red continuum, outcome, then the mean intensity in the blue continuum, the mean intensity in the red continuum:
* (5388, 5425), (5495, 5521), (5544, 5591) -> 0.05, 14.7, 15.6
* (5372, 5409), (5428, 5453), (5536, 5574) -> 0.01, 15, 15.8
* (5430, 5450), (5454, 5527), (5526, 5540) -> 0.03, 15.4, 15.5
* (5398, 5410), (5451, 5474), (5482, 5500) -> -0.05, 13.9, 15.2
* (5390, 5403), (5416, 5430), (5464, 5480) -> -0.04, 14.4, 14.4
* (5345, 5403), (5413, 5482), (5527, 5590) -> 0.02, 15.2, 15.6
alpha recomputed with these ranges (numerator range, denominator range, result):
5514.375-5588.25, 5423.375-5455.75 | 1.07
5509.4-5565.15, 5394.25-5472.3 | 1.07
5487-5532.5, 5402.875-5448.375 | 1.04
